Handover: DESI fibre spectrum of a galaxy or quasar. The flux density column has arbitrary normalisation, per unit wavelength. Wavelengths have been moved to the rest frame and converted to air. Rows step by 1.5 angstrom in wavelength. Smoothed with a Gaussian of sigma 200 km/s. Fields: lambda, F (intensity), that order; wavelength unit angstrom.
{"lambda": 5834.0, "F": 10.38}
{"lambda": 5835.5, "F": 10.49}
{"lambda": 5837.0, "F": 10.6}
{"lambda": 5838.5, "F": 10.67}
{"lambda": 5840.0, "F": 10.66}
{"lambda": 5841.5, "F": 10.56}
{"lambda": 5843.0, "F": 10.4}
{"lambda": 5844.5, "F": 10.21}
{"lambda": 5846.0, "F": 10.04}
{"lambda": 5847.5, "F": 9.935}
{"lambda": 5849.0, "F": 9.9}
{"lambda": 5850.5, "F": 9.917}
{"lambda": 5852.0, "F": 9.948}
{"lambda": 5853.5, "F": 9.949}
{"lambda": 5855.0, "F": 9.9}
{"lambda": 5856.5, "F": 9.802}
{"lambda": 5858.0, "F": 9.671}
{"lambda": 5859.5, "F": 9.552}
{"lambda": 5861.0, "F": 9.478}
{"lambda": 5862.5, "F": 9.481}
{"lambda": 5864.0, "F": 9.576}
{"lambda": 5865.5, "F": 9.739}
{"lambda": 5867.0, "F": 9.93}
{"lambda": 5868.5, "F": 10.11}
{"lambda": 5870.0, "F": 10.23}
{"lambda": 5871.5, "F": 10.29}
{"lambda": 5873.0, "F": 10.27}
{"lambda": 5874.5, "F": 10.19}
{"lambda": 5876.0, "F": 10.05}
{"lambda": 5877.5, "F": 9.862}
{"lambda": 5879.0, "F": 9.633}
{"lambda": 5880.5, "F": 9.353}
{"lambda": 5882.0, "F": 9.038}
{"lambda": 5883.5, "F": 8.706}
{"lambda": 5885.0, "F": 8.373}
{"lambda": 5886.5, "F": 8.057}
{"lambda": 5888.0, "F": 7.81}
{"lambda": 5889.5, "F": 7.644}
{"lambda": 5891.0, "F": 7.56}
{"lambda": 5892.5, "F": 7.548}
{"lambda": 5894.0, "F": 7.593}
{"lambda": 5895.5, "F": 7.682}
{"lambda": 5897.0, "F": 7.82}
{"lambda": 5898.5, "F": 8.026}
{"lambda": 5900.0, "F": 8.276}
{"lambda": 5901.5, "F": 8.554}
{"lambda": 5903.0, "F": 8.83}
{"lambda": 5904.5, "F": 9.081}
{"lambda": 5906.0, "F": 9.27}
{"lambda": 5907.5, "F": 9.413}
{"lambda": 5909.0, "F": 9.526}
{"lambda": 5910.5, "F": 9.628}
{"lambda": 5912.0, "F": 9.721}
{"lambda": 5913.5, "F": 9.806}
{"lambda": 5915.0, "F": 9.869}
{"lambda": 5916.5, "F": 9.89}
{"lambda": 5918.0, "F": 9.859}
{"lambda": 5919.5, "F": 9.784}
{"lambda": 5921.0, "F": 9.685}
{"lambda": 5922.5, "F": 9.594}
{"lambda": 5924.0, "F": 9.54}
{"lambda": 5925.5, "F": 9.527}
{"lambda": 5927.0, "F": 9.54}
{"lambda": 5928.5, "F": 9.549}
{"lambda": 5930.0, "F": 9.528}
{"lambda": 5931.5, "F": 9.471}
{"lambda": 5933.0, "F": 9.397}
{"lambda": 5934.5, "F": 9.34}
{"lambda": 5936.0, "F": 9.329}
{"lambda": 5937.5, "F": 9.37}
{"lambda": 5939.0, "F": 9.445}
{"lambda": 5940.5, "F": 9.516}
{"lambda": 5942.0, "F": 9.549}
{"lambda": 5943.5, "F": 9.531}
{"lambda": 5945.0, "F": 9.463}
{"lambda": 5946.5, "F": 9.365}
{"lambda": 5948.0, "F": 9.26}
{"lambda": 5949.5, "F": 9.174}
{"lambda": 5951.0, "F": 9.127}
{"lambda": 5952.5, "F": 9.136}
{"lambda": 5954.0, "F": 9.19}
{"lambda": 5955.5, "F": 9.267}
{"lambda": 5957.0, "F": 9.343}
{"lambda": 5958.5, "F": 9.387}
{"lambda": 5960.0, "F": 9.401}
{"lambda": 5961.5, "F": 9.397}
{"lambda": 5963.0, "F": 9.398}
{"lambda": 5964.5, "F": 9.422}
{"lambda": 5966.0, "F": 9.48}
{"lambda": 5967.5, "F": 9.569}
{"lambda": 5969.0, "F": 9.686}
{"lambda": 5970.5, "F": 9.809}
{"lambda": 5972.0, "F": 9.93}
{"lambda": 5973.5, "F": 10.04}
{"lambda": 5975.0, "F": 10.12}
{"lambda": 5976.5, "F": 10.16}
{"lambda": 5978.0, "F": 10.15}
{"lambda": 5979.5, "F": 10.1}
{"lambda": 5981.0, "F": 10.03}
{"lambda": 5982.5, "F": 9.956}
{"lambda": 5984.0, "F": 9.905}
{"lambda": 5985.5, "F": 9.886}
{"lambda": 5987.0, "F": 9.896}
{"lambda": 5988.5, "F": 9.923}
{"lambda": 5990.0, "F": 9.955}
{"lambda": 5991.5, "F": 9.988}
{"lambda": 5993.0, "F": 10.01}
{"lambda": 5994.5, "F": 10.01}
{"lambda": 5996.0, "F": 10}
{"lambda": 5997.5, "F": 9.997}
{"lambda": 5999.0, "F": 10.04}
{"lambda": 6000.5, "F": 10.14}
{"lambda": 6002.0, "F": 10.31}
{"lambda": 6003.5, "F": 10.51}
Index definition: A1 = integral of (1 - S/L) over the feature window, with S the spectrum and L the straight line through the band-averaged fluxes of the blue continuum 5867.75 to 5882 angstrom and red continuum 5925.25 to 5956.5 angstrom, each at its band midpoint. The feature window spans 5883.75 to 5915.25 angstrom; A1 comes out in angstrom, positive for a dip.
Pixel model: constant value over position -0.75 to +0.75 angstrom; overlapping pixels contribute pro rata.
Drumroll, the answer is 3.8 angstrom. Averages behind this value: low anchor 9.95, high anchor 9.38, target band 8.56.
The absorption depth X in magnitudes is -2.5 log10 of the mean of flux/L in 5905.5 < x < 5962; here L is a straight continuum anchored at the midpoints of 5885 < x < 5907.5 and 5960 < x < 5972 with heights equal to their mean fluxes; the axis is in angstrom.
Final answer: -0.07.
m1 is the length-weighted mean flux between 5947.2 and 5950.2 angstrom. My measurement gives 9.22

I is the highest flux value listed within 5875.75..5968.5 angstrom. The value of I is 10.05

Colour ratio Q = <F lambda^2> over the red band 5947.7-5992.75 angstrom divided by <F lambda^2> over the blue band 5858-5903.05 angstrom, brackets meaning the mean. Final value 1.11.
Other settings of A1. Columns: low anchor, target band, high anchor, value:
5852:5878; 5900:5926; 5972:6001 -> 1.2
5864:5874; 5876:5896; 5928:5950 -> 3.0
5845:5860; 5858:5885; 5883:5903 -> -2.1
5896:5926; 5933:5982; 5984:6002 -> 0.7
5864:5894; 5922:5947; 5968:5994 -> 0.3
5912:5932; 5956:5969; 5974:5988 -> 0.6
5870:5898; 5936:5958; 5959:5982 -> 0.4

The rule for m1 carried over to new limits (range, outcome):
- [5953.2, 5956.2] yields 9.23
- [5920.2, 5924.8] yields 9.61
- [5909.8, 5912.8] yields 9.68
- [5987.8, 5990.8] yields 9.94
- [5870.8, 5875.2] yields 10.3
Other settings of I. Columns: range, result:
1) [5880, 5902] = 9.353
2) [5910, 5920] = 9.89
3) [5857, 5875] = 10.29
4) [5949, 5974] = 10.04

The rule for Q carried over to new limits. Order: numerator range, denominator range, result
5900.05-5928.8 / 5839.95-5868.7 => 0.98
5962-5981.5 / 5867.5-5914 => 1.13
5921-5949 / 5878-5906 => 1.15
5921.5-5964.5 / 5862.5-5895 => 1.05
